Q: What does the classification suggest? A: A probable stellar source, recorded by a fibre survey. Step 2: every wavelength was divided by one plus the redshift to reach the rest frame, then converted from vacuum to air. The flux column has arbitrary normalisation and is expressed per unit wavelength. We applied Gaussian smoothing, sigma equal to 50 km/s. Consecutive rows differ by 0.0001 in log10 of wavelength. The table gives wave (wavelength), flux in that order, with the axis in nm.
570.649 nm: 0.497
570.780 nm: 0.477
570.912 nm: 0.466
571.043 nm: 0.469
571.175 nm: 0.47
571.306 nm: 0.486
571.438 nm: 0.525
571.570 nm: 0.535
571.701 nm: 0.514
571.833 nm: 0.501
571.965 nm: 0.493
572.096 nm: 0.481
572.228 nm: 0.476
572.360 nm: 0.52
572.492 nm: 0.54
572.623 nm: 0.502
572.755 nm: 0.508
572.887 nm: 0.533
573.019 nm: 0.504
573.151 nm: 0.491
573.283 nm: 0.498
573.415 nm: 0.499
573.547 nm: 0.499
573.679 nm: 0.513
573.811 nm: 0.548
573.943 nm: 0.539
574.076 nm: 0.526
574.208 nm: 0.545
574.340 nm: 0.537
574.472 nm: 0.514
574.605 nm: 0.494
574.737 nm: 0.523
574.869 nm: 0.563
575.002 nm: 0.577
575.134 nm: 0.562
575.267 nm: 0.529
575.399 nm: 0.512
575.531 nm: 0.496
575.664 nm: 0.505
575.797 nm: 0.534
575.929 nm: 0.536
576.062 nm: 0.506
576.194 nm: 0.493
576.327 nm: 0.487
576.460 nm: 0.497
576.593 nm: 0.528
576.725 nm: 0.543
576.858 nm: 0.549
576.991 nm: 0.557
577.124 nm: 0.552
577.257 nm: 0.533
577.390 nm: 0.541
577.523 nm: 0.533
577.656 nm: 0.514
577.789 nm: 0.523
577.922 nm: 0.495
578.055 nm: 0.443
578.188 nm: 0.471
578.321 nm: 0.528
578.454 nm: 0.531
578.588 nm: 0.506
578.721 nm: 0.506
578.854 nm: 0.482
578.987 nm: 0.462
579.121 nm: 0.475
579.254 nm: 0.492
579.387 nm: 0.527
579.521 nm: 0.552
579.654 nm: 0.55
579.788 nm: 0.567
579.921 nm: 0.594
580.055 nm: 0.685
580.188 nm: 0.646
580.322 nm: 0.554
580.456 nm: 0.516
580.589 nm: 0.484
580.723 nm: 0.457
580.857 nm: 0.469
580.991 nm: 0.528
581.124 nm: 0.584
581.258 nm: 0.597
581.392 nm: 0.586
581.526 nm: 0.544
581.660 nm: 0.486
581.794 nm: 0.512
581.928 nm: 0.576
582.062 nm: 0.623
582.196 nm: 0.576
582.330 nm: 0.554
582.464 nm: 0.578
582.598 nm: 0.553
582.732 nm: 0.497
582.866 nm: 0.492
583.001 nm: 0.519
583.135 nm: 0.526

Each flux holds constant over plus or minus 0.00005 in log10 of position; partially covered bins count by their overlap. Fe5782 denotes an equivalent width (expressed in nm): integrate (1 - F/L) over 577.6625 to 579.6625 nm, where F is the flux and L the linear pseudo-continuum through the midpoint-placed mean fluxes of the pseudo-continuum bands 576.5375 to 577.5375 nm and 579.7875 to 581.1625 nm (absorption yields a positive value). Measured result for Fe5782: 0.17 nm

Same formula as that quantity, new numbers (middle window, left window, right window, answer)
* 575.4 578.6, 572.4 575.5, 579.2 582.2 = 0.118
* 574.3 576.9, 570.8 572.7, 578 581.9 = -0.057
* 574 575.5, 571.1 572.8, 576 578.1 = -0.063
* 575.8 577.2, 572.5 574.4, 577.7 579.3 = -0.062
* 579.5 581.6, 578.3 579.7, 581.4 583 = -0.123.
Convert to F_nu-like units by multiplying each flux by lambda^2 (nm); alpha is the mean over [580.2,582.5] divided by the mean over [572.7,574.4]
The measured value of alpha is 1.08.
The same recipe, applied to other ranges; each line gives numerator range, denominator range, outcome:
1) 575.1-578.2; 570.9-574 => 1.04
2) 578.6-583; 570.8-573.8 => 1.11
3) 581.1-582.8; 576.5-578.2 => 1.08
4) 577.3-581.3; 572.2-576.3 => 1.03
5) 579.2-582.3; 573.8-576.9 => 1.07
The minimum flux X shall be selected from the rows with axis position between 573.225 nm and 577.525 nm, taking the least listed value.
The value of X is 0.487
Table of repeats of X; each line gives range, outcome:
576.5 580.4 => 0.443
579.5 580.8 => 0.457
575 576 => 0.496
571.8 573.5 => 0.476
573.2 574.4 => 0.498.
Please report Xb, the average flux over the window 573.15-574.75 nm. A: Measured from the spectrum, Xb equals 0.518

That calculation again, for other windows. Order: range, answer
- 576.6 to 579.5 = 0.513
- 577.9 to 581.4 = 0.529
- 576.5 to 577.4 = 0.542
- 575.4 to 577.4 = 0.523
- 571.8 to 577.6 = 0.521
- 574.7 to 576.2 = 0.53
